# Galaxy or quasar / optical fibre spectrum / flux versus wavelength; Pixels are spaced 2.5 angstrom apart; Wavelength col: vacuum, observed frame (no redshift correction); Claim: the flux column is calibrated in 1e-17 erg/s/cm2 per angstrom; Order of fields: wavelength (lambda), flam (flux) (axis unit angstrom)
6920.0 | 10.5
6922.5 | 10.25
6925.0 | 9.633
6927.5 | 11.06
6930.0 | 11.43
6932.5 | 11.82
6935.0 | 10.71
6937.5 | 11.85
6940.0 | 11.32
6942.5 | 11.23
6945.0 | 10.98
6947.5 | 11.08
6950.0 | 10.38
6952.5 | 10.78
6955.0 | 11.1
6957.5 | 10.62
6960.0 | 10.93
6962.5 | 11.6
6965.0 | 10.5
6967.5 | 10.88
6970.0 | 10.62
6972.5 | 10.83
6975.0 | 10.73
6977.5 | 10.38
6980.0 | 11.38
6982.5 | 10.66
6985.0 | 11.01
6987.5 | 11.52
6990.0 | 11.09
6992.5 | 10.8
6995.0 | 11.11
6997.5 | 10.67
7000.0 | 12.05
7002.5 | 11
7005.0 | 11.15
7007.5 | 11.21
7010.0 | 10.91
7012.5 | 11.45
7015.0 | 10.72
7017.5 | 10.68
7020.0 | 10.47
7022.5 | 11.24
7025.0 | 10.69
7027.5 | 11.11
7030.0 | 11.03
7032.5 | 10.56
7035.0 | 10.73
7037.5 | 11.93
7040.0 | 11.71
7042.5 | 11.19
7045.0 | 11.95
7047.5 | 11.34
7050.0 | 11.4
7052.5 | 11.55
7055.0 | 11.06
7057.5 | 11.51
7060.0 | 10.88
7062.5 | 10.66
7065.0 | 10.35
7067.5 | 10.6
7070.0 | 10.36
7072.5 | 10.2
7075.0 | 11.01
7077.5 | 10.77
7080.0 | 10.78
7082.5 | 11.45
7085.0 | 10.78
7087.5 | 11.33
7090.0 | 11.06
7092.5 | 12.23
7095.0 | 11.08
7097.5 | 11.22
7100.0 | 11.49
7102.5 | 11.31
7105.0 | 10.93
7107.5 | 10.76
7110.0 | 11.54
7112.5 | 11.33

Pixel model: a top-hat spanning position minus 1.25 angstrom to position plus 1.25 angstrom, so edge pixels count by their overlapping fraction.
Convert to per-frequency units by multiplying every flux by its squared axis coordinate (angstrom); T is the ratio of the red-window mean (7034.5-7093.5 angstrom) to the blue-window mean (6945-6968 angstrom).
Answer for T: 1.05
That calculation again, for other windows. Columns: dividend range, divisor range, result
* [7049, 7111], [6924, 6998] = 1.04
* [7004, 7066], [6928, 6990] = 1.03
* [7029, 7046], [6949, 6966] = 1.06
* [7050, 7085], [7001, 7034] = 1.01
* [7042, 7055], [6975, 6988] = 1.07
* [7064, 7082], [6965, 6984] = 1.01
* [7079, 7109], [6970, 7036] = 1.05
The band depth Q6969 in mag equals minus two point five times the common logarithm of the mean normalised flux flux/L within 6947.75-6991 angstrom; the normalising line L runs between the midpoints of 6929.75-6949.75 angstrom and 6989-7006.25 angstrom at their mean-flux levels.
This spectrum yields 0.03 mag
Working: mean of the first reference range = 11.2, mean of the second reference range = 11.1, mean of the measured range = 10.9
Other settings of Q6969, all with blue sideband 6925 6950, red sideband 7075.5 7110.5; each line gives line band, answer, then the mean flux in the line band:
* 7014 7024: 0.039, 10.8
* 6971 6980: 0.041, 10.7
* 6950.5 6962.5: 0.024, 10.9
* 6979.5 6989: 0.004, 11.1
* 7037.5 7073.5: 0.008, 11.1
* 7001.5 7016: 0.008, 11.1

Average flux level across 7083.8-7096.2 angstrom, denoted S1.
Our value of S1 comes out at 11.3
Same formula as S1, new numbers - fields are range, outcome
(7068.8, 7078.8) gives 10.6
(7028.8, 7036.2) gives 10.8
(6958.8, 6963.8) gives 11.3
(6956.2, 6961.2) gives 10.8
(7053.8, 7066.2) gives 10.9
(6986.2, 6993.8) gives 11.1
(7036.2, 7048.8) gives 11.6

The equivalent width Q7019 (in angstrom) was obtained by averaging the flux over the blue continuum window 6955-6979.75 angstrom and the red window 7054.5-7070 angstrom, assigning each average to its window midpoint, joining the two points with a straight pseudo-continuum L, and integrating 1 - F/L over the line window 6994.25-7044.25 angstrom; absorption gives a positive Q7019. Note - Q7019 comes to -1.3 angstrom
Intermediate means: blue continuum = 10.8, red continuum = 10.8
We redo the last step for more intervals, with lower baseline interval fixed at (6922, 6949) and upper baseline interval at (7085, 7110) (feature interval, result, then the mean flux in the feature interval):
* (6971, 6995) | 0.4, 10.9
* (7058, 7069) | 0.5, 10.7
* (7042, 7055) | -0.3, 11.5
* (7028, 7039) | 0.1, 11.1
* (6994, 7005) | -0.1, 11.2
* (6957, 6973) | 0.3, 10.9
